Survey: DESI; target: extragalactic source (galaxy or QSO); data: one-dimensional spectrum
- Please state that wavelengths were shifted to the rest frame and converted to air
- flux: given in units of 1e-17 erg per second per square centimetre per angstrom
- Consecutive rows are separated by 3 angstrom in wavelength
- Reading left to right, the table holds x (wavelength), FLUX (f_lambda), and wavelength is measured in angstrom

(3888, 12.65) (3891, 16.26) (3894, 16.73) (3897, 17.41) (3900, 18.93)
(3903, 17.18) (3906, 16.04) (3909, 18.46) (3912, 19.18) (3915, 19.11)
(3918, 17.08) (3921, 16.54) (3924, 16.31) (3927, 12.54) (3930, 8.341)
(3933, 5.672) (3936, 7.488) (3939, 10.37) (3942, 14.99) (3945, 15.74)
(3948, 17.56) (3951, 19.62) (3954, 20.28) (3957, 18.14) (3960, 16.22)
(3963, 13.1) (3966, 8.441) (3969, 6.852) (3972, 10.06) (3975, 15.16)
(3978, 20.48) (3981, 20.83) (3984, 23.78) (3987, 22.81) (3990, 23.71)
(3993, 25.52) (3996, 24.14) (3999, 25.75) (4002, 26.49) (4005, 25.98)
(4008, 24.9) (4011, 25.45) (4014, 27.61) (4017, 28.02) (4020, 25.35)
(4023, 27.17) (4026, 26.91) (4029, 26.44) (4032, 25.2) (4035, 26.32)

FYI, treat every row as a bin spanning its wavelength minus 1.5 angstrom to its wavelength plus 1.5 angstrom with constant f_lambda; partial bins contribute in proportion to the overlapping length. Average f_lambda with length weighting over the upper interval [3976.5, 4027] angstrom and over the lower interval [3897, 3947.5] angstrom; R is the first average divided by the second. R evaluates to 1.69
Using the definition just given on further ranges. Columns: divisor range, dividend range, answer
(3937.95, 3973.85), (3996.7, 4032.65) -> 1.83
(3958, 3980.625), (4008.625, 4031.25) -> 1.98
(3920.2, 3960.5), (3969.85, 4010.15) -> 1.56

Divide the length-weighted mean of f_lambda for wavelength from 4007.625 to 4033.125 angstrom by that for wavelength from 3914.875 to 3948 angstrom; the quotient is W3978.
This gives 2.02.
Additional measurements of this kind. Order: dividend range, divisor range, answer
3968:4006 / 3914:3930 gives 1.36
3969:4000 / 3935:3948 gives 1.58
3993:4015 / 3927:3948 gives 2.32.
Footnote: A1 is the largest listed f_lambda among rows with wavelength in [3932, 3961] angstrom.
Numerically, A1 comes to 20.28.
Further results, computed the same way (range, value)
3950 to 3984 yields 23.78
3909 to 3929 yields 19.18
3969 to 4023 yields 28.02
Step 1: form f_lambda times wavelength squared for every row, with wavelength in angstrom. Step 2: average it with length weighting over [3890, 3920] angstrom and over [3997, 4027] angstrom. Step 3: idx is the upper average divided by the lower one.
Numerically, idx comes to 1.6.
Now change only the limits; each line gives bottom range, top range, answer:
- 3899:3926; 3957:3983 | 0.84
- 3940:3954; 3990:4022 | 1.56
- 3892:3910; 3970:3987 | 1.09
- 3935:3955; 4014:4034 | 1.82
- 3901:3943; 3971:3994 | 1.48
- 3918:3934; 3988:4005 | 2.07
